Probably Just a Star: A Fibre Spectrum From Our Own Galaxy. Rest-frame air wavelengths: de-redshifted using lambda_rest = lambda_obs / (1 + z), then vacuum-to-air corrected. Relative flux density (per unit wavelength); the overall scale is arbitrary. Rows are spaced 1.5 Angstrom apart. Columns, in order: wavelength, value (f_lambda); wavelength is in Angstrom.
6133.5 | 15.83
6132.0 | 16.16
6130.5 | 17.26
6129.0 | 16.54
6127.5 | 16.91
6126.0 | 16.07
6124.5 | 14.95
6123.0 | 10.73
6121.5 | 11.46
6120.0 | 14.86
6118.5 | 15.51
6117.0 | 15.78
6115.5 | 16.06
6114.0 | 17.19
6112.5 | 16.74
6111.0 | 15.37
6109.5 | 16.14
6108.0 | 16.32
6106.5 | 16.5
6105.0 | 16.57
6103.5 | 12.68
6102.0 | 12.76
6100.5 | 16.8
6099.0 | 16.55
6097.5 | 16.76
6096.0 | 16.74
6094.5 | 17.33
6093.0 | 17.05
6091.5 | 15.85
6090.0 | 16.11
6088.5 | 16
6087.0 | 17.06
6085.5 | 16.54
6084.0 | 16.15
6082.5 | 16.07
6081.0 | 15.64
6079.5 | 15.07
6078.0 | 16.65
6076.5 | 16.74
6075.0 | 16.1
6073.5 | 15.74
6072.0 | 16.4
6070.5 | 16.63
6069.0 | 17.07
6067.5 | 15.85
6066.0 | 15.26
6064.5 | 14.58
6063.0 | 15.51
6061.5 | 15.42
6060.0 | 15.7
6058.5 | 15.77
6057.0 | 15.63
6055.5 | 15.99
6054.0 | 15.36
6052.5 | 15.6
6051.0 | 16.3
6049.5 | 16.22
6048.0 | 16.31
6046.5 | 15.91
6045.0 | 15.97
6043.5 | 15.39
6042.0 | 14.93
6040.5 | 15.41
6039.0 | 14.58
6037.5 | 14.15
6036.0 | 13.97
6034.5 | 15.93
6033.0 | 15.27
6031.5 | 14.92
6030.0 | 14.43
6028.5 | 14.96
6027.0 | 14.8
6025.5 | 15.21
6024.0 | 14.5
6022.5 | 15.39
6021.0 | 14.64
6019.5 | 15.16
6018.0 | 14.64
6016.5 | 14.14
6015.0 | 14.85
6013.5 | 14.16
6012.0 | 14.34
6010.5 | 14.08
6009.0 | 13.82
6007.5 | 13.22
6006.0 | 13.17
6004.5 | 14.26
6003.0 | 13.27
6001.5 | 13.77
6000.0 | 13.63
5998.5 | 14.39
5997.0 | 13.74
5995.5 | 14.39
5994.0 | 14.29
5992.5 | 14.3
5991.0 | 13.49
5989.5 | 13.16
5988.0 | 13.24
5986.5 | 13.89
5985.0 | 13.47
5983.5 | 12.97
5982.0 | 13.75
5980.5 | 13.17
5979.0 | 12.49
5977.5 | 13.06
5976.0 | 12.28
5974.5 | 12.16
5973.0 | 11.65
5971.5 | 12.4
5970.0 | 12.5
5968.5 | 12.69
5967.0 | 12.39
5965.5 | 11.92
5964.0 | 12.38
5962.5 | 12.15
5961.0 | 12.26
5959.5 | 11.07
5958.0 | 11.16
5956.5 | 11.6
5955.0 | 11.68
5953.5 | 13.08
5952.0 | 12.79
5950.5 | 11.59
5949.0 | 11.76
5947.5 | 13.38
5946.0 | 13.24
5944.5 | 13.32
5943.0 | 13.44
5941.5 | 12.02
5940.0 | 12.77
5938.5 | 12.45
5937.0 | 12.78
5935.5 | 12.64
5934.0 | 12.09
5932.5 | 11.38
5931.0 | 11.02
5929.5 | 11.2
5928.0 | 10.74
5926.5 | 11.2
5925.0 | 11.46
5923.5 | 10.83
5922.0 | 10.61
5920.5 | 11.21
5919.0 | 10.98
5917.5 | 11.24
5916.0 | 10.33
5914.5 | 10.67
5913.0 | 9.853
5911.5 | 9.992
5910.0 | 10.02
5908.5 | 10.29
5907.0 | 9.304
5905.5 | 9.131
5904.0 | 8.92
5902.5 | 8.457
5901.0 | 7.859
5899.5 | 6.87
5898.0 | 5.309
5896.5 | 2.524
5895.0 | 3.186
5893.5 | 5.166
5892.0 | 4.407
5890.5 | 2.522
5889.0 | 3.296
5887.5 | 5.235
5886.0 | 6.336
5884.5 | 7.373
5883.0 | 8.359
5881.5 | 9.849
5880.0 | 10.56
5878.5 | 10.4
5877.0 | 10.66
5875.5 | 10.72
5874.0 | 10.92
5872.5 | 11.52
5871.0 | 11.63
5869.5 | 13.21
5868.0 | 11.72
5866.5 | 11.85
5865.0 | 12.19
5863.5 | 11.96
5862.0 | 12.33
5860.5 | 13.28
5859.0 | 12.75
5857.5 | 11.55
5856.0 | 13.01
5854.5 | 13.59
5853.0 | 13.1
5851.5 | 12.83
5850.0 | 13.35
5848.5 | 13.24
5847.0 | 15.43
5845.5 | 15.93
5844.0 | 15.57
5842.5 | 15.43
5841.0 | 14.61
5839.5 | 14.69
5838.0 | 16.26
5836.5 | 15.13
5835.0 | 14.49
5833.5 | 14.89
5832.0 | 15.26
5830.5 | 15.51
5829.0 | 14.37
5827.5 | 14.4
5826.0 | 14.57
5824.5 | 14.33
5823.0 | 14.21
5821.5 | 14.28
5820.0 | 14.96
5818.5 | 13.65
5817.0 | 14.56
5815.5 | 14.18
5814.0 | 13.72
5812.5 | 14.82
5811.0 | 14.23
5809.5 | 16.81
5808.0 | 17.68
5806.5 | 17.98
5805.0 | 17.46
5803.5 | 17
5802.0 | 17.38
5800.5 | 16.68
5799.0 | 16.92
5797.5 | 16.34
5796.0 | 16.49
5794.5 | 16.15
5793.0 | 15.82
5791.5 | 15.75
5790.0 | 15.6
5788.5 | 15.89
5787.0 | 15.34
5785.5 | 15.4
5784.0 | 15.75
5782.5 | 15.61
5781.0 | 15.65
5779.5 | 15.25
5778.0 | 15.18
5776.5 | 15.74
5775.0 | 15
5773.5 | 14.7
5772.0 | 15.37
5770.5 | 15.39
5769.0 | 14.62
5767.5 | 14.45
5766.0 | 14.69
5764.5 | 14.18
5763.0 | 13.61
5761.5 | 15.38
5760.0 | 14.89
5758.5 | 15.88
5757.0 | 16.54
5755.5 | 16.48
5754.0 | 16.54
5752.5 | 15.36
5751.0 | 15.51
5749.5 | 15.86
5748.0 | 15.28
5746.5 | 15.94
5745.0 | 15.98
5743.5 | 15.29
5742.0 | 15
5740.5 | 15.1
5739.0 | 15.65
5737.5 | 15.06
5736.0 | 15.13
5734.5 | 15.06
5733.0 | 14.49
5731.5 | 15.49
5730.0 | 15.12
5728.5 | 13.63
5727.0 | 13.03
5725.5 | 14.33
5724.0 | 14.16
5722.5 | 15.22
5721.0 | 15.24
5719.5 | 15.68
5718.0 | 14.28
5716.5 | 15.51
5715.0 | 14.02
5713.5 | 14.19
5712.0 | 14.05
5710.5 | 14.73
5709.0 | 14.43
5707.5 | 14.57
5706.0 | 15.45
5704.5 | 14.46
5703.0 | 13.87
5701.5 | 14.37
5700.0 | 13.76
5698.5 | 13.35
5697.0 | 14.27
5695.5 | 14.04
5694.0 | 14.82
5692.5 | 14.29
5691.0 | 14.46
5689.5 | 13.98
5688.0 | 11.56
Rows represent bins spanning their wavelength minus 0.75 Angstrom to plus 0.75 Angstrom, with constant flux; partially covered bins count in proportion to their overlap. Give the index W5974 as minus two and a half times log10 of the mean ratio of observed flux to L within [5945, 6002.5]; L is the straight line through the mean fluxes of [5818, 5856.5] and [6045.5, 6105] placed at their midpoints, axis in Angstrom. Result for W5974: 0.19 mag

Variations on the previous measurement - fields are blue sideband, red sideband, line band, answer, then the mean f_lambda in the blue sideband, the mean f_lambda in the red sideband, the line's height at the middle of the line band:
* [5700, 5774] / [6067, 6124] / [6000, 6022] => 0.111 mag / 15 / 15.8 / 15.6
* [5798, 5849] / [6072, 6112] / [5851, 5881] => 0.277 mag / 15.3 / 16.1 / 15.4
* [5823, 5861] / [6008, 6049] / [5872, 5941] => 0.491 mag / 14.3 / 14.9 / 14.5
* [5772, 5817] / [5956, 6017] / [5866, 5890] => 0.473 mag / 15.8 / 13.2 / 14.7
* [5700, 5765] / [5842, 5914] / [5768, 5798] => -0.173 mag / 15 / 10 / 13.3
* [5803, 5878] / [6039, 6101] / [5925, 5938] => 0.262 mag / 14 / 16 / 14.8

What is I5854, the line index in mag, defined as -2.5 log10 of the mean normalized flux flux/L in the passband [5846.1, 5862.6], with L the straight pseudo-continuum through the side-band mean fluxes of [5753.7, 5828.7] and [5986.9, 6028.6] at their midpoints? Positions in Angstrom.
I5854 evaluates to 0.15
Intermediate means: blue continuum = 15.5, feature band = 13.2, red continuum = 14.2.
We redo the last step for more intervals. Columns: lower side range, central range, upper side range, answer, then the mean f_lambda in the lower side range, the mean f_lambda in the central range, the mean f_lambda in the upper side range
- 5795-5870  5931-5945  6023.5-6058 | 0.20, 14.6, 12.4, 15.3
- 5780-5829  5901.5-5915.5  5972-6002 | 0.43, 15.6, 9.61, 13.4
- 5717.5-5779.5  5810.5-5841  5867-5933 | -0.21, 15.1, 14.6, 9.06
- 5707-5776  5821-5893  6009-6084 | 0.24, 15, 12.1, 15.4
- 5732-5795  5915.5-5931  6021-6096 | 0.38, 15.4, 11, 15.7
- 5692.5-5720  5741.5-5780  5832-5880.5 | -0.10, 14.4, 15.3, 13.1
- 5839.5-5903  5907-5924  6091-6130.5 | 0.08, 10.3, 10.5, 15.7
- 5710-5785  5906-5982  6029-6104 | 0.30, 15.1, 11.8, 15.7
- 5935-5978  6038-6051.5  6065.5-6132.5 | -0.08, 12.4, 15.6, 15.9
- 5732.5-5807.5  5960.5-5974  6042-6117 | 0.28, 15.6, 12.3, 16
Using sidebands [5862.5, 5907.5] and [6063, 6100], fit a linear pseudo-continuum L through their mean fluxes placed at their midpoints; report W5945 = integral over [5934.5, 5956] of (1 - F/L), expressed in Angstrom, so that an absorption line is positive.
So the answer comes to -3.6 Angstrom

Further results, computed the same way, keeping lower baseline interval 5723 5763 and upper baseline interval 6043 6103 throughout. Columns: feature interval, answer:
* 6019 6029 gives 0.6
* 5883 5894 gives 7.4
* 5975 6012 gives 5.3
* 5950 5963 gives 3.1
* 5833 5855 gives 1.2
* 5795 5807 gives -1.3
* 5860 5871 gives 2.3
